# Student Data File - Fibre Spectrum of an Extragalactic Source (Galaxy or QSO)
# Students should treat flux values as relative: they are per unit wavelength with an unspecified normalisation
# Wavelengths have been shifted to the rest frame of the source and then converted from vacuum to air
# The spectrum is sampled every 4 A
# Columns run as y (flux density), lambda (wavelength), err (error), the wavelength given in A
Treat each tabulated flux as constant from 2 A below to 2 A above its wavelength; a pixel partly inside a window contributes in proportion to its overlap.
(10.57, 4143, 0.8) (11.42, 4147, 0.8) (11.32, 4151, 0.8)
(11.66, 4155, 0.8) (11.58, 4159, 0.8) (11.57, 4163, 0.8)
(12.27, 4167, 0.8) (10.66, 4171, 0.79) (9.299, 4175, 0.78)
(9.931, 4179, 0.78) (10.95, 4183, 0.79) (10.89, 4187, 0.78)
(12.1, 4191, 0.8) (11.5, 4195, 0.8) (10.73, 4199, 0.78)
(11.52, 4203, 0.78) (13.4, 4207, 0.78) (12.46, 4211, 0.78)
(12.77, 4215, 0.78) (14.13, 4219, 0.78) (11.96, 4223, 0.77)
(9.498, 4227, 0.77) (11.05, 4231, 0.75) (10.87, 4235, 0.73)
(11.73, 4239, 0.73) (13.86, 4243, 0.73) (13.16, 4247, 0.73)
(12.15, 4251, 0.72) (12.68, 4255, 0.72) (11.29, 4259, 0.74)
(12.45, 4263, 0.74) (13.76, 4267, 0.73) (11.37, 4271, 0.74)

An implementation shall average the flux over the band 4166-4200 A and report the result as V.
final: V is 10.9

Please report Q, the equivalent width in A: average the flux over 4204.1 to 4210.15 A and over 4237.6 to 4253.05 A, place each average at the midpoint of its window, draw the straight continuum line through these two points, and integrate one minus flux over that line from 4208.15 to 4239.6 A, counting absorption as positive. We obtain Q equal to 2.5 A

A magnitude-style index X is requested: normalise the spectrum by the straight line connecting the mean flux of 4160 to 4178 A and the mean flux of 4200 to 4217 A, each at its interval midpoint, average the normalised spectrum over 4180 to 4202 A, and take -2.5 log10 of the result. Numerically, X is 0.05 mag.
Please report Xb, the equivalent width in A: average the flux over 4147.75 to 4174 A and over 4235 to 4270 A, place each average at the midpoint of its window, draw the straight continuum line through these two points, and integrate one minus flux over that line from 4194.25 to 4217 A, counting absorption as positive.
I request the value -0.3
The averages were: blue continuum 11.4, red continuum 12.5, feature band 12.1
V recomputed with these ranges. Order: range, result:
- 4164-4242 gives 11.5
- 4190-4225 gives 12.3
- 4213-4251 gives 12.1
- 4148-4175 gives 11.3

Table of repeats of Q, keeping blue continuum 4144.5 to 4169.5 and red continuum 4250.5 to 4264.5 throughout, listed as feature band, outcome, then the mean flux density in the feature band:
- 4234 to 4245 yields -0.21 A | 12.3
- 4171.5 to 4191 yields 2.06 A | 10.5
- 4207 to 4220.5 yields -1.39 A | 13.1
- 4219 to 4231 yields 0.61 A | 11.3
